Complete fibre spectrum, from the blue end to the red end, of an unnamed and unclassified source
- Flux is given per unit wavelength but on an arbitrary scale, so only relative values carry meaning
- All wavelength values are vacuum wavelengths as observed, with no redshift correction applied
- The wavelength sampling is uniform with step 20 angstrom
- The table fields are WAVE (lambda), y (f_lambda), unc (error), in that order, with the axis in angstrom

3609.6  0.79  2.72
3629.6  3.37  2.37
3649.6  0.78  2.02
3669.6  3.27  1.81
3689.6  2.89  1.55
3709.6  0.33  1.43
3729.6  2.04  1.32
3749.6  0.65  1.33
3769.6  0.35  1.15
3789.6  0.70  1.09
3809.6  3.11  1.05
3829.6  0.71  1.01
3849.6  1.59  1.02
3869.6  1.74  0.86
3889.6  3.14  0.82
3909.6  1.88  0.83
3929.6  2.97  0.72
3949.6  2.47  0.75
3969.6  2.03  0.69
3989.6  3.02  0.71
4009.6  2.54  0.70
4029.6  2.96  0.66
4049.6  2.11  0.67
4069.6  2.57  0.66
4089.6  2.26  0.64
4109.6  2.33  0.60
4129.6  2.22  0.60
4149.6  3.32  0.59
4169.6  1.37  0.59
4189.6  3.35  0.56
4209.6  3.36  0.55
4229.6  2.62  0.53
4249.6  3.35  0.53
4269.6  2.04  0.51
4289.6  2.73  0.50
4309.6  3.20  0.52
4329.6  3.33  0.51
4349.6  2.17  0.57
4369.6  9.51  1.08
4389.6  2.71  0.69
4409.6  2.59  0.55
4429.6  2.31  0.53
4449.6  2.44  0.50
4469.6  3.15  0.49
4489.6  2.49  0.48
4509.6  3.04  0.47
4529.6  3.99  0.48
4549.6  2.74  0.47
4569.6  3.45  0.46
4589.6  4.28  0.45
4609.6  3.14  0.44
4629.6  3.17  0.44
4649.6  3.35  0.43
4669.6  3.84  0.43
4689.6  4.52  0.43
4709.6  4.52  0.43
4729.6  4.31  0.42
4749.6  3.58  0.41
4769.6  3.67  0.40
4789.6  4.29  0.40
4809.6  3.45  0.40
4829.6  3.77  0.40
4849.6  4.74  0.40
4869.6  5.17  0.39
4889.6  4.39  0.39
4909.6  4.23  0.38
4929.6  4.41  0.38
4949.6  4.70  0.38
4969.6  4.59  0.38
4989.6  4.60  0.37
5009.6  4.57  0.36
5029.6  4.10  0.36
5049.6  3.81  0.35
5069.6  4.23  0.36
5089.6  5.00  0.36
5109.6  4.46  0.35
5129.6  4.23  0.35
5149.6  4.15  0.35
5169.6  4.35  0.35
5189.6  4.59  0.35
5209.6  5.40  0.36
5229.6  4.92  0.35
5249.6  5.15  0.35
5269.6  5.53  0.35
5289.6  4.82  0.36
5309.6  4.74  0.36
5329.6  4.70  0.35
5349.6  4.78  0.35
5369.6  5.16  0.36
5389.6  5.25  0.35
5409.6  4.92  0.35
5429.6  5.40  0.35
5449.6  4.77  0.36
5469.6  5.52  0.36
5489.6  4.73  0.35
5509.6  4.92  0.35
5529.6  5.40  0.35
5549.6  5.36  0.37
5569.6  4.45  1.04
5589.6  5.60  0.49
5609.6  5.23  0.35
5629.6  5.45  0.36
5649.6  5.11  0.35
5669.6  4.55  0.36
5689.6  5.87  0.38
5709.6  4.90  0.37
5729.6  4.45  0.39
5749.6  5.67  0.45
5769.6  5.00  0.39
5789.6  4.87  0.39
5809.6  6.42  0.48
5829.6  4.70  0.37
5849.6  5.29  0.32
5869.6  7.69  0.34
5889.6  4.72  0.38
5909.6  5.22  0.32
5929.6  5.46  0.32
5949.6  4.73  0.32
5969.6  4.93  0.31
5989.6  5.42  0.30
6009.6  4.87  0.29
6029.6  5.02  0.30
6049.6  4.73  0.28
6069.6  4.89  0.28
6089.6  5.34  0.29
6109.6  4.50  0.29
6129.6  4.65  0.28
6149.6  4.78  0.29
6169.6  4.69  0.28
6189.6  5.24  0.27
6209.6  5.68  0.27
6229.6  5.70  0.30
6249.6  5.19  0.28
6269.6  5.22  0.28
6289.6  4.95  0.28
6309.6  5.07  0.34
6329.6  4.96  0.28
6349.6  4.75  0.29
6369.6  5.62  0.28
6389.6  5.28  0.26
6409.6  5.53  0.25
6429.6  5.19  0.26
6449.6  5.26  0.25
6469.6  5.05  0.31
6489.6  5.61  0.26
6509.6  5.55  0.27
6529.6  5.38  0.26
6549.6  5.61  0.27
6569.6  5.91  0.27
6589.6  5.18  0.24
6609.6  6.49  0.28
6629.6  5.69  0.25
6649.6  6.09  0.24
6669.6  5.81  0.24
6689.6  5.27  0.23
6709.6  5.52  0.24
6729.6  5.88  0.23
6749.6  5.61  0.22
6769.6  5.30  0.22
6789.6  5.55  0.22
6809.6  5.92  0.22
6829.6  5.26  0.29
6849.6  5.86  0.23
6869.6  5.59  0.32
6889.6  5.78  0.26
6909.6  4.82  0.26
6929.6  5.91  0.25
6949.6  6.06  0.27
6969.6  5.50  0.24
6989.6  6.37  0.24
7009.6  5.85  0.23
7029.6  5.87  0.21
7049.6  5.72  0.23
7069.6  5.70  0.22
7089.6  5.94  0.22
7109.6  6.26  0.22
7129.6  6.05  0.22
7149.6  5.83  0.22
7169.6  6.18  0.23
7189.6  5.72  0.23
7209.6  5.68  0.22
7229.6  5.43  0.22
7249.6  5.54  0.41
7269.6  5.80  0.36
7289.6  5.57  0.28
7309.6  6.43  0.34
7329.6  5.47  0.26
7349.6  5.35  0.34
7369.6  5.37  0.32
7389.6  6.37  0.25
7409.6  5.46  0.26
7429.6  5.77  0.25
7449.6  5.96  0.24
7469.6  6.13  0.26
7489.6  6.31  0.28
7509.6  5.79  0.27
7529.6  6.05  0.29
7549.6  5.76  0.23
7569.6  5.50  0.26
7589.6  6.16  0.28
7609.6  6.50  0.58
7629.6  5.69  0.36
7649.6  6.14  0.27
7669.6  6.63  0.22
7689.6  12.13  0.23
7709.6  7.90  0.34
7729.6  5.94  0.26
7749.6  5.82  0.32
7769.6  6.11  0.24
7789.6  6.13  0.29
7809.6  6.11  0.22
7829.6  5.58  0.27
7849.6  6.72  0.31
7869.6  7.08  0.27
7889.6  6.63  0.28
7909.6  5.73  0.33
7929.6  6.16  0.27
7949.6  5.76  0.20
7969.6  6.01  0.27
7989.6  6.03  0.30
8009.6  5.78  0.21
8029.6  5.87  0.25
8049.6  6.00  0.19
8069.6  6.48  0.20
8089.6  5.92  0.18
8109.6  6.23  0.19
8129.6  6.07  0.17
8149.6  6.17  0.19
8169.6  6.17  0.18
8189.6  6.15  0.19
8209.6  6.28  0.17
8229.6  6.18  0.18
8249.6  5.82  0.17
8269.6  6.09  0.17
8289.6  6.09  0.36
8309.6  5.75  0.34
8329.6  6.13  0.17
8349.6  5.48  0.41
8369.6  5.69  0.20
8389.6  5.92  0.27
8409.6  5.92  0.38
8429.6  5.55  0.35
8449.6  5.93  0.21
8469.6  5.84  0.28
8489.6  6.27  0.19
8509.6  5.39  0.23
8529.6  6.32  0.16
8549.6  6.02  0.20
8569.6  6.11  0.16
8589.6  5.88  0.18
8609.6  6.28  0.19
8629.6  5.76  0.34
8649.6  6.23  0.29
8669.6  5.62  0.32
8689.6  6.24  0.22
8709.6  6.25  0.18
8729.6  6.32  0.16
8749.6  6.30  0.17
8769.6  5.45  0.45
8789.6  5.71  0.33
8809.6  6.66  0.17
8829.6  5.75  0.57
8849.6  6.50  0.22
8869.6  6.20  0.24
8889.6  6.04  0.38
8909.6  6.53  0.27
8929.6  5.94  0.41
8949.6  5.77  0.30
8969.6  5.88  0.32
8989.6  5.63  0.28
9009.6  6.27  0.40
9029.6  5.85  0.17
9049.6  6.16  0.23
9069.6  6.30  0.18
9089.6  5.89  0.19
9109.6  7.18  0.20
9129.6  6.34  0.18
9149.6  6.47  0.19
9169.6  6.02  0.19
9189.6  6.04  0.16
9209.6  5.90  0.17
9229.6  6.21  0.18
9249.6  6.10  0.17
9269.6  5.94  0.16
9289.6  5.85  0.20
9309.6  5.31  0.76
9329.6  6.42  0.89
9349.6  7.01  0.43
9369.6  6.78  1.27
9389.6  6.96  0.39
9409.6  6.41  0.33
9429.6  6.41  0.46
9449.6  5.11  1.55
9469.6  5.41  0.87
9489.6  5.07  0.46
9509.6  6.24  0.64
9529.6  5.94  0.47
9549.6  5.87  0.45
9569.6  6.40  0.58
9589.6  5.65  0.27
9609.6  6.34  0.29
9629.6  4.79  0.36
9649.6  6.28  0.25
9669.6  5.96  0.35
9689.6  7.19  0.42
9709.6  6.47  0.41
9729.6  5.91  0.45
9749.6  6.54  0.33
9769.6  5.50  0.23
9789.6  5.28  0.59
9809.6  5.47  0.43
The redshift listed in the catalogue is 0.17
